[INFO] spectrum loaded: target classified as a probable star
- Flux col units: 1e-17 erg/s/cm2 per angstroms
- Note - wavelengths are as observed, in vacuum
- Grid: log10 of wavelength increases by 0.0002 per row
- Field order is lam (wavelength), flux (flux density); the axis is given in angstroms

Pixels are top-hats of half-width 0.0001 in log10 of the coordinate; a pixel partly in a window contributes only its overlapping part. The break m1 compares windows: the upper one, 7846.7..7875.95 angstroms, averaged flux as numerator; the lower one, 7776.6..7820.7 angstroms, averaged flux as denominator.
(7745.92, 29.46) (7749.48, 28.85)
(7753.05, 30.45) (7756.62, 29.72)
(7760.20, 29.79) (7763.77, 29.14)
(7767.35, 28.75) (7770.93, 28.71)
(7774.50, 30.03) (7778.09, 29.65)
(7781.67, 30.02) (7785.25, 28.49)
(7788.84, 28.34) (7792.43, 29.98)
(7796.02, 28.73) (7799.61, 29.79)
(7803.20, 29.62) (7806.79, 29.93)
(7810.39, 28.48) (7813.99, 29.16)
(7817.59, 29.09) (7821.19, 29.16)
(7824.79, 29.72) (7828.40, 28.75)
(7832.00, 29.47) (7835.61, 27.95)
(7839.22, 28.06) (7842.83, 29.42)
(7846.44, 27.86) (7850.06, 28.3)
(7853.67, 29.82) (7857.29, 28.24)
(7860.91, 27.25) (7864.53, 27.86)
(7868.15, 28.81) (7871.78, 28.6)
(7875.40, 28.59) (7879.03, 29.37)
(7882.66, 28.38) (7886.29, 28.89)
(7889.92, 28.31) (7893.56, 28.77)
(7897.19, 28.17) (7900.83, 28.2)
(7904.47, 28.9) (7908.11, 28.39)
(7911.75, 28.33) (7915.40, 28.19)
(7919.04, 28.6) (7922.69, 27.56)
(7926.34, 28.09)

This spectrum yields 0.97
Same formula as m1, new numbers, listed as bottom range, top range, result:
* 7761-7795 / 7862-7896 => 0.98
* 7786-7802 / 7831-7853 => 0.98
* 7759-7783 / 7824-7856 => 0.98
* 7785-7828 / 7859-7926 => 0.97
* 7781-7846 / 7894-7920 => 0.98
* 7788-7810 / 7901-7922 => 0.97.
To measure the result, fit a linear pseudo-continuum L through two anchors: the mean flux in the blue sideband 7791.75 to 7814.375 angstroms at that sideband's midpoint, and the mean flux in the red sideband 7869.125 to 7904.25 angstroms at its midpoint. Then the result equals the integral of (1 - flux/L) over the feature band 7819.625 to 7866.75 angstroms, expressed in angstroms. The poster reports 0.7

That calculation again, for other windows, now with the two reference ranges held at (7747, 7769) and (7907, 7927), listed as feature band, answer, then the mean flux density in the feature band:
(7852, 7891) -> 0.0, 28.6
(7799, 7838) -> -0.2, 29.2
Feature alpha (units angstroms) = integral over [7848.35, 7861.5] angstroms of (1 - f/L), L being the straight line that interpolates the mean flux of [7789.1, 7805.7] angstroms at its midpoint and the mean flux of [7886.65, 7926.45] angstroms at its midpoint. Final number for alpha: 0.2 angstroms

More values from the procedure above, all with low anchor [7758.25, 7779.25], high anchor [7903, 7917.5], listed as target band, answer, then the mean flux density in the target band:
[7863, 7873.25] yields 0.1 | 28.4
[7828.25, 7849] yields 0.2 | 28.6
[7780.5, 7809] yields -0.2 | 29.3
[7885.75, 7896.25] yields 0.0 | 28.6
